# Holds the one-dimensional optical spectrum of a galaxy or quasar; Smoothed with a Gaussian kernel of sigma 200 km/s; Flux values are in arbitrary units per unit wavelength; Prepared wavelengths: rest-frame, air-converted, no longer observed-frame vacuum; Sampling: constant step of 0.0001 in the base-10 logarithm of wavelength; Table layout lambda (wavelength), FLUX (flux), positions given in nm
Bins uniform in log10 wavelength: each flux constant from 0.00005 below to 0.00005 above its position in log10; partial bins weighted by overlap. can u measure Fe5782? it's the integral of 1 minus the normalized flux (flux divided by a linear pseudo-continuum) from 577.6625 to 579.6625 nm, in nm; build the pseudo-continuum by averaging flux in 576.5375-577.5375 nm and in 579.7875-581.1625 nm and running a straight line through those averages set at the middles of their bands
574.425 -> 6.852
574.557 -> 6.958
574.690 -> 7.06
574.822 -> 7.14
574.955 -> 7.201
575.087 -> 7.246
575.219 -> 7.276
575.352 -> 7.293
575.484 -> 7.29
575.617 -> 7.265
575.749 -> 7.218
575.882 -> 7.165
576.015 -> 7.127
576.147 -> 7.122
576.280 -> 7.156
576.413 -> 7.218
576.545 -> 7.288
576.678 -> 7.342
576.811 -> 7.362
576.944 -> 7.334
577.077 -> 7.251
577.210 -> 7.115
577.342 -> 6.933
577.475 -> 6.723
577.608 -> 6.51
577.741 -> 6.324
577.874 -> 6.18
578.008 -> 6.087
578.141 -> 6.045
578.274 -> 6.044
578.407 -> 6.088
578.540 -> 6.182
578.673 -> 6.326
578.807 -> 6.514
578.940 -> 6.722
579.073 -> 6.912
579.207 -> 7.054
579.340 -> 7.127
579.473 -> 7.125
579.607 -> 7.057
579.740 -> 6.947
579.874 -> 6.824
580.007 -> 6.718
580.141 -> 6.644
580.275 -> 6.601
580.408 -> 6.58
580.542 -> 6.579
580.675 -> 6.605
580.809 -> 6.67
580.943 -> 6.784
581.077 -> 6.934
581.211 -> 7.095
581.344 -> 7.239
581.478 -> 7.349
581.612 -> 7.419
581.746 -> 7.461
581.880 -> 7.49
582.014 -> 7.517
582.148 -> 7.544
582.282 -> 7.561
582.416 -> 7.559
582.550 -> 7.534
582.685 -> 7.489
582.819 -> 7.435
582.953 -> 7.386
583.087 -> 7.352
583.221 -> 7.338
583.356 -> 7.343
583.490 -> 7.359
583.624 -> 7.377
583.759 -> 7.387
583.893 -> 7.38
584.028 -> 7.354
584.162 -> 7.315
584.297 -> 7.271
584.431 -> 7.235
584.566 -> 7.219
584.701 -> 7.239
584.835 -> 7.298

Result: 0.12 nm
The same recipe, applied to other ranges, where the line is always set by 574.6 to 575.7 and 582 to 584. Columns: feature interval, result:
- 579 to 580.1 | 0.06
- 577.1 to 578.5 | 0.17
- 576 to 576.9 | 0.00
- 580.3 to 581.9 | 0.08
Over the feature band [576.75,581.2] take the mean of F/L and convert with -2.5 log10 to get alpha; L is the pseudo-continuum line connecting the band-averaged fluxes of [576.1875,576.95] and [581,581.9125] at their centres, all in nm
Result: 0.089 mag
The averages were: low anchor 7.27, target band 6.7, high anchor 7.27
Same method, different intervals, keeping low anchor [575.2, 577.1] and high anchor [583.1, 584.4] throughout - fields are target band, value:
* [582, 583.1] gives -0.024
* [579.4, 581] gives 0.083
